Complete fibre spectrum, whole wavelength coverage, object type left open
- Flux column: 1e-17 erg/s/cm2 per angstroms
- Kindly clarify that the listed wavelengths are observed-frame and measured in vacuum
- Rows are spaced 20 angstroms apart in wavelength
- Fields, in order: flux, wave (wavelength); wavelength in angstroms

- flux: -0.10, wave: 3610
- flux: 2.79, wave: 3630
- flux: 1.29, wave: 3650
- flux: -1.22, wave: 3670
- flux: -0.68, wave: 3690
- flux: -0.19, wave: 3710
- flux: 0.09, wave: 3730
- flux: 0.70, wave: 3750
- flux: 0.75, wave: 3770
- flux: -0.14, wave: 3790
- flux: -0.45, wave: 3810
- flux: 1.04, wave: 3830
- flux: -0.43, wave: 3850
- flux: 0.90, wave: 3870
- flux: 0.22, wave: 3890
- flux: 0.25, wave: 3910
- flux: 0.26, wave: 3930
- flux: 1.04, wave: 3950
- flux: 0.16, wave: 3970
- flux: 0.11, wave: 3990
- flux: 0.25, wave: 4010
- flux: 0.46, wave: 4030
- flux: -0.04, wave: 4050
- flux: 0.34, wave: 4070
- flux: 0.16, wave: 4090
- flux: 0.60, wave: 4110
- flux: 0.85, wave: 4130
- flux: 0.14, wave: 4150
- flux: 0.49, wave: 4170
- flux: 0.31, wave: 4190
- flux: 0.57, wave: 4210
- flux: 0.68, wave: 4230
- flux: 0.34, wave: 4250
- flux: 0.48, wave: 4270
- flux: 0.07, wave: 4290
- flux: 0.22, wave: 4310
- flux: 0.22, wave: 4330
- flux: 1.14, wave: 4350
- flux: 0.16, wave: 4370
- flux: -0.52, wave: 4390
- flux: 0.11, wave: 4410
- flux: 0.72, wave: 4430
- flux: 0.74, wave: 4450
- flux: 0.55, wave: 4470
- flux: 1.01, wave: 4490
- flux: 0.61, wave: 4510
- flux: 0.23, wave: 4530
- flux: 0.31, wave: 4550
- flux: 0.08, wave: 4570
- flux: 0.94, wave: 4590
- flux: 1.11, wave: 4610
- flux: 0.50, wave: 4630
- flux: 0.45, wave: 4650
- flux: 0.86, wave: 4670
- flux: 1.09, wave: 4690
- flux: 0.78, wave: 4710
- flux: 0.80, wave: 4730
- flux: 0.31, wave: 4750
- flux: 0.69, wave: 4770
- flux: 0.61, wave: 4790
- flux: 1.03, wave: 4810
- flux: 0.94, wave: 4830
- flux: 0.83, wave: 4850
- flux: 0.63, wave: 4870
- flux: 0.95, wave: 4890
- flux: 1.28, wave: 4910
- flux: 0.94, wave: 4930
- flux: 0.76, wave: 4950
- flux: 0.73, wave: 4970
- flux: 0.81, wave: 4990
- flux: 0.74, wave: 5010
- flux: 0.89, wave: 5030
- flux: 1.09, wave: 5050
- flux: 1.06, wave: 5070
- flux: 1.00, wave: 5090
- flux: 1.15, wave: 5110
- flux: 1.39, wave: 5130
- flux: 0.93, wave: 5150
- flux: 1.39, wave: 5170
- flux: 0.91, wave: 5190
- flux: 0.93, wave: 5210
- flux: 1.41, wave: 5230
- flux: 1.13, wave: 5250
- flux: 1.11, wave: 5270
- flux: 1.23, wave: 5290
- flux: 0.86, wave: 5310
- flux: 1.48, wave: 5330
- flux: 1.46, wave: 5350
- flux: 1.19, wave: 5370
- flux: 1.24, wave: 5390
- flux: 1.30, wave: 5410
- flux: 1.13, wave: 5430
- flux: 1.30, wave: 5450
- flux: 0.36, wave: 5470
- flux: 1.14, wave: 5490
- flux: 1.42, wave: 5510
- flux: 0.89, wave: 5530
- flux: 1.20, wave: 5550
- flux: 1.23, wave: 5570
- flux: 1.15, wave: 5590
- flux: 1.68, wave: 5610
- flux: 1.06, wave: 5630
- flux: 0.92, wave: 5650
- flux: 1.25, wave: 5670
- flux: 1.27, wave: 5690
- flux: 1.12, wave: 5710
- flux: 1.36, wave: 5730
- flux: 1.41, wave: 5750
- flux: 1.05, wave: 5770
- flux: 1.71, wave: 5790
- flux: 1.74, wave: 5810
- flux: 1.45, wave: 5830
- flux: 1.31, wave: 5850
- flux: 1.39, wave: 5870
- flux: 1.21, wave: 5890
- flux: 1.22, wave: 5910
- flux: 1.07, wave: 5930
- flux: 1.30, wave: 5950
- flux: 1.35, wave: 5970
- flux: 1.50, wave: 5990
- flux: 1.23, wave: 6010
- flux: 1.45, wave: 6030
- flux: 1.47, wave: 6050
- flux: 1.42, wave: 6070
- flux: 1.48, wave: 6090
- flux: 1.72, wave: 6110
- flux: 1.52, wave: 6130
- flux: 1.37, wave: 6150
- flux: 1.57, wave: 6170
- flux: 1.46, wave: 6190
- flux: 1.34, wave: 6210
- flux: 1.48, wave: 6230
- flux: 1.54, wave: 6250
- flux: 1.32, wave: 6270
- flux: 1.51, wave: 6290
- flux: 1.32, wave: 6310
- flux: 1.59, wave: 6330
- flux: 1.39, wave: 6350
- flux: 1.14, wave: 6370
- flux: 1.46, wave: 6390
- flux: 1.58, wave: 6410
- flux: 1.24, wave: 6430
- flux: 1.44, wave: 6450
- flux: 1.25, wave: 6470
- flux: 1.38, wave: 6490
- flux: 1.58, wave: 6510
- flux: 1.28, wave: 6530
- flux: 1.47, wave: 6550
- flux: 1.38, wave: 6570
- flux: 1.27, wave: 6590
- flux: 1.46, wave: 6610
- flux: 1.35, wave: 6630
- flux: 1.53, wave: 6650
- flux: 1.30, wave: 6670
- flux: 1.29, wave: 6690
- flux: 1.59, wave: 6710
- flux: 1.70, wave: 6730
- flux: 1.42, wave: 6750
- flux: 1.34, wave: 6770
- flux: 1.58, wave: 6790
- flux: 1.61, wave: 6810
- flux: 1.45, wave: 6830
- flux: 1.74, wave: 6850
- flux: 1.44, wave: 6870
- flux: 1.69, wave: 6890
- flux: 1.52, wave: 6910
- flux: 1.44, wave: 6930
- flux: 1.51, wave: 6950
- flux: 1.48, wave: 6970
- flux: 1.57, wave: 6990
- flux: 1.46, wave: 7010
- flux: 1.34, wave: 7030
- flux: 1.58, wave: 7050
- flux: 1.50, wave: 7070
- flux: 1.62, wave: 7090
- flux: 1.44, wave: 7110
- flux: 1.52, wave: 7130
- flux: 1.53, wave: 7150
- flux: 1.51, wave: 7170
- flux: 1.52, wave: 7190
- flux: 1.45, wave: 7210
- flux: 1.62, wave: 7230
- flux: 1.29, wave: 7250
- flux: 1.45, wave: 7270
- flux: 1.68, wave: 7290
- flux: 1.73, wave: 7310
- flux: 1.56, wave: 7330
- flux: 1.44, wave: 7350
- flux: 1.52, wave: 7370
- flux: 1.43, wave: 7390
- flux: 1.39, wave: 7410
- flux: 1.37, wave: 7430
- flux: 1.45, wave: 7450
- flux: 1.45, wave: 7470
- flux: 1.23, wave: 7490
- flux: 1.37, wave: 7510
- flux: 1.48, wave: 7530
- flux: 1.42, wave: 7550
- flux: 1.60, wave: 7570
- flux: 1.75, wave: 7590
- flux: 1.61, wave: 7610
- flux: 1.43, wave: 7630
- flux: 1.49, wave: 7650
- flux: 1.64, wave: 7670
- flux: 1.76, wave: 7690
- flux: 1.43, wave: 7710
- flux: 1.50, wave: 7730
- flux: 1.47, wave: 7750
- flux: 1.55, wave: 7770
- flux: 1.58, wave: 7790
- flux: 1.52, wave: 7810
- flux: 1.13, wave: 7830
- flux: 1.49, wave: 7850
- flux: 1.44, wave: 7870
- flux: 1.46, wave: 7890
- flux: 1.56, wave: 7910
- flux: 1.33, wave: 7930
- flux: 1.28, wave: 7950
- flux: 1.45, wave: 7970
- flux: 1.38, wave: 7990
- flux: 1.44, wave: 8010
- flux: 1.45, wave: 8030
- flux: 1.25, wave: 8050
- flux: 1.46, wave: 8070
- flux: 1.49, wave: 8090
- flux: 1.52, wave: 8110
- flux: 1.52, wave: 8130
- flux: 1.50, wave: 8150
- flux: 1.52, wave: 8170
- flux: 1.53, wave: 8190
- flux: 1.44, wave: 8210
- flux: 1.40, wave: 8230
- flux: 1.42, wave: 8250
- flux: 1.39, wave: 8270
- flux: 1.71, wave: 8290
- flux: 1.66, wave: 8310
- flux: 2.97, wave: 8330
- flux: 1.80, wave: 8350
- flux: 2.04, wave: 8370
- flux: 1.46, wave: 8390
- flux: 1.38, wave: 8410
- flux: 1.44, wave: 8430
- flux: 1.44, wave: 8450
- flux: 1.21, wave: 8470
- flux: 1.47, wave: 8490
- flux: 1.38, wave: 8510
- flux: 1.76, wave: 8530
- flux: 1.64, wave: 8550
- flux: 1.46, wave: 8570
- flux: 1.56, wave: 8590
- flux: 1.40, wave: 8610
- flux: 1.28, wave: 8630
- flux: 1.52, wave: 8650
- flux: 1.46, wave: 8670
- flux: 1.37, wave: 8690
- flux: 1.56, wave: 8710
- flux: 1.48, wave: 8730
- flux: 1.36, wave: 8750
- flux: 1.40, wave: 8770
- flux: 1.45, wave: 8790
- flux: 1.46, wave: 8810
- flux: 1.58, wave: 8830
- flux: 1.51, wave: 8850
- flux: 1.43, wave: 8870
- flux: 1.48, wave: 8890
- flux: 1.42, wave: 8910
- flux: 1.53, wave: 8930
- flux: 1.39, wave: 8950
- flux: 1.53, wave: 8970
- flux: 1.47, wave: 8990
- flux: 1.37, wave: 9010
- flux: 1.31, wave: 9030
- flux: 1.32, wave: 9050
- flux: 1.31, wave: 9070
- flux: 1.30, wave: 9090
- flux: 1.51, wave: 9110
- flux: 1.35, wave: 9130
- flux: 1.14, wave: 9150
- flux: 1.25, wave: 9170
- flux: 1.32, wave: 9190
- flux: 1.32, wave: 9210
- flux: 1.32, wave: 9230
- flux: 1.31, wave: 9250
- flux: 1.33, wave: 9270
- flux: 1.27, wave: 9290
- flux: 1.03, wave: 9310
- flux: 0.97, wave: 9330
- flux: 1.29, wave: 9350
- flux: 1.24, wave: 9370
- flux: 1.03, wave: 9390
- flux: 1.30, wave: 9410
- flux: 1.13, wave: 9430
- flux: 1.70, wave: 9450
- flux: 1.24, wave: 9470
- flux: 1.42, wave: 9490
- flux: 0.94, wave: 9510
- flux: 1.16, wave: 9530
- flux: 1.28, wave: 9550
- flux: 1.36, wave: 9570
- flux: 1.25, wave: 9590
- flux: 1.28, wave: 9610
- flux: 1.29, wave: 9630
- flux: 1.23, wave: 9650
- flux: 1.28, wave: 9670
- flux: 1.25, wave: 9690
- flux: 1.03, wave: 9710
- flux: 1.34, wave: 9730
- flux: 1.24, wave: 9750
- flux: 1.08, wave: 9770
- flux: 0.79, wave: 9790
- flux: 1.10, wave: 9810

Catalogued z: 0.270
